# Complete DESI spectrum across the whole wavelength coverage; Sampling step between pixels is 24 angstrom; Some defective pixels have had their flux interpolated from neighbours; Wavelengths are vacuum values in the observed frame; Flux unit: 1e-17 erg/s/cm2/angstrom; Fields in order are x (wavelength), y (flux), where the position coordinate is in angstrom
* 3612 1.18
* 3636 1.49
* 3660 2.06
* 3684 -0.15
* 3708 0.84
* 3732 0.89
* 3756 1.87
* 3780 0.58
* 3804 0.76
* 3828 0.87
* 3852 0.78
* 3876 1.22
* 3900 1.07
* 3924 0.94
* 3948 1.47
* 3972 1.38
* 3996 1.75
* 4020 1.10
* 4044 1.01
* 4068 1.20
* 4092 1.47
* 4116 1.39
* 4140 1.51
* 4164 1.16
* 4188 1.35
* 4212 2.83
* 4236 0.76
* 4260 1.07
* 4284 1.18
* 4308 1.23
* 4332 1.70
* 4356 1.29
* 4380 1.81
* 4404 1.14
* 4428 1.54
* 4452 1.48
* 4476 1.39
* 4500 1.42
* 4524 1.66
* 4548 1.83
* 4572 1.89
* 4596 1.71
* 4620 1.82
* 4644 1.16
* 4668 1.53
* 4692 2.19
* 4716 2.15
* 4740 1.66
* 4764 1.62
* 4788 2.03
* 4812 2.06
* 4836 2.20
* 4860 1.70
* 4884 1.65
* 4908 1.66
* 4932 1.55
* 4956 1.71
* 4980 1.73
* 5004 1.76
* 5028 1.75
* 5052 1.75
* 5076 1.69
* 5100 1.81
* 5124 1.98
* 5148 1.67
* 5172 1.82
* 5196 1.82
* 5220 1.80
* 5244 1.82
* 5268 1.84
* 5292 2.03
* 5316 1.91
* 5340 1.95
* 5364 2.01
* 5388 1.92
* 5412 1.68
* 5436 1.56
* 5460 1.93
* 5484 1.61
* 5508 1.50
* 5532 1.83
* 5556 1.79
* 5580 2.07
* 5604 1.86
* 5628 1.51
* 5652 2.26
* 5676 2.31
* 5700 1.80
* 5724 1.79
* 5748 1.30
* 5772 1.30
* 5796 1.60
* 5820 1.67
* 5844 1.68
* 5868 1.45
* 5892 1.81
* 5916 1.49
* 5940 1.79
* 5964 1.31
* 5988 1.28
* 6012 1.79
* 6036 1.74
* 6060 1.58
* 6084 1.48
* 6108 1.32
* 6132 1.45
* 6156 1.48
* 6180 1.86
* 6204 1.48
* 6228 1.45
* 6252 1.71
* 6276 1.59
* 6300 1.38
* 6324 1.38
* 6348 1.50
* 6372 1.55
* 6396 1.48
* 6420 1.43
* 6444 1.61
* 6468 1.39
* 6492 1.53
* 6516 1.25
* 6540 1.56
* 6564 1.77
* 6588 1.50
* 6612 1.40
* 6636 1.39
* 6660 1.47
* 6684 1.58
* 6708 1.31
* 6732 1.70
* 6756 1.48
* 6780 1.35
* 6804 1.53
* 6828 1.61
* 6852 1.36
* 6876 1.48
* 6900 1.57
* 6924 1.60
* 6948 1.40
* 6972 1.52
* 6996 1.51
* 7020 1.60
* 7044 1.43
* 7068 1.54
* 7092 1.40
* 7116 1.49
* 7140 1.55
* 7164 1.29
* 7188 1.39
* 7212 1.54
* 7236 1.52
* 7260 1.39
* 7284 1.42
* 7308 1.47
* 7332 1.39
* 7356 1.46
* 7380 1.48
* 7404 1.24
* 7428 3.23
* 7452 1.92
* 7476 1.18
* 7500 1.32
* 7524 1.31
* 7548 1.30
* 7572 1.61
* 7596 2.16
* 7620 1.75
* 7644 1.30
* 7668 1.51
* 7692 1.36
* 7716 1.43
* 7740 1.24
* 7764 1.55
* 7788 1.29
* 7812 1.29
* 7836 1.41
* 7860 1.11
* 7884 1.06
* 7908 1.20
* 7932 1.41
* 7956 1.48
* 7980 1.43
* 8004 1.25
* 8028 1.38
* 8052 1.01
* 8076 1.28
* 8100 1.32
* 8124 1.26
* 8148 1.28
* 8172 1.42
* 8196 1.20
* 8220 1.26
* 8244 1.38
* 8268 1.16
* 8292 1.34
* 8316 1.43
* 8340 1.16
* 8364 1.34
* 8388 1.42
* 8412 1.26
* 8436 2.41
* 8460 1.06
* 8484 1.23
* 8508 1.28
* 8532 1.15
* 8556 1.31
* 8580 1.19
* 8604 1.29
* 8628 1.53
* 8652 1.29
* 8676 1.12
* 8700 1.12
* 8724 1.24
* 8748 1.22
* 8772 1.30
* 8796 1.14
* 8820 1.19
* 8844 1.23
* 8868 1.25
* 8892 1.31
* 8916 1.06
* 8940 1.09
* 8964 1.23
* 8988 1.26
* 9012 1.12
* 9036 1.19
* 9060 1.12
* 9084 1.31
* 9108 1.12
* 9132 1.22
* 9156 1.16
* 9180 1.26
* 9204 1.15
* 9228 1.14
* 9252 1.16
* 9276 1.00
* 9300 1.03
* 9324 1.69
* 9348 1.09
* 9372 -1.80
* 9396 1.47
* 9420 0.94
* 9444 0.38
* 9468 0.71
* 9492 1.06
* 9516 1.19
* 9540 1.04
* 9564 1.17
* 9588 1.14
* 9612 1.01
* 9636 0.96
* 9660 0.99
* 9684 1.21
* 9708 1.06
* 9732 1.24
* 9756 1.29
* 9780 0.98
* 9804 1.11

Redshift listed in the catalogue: 0.13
